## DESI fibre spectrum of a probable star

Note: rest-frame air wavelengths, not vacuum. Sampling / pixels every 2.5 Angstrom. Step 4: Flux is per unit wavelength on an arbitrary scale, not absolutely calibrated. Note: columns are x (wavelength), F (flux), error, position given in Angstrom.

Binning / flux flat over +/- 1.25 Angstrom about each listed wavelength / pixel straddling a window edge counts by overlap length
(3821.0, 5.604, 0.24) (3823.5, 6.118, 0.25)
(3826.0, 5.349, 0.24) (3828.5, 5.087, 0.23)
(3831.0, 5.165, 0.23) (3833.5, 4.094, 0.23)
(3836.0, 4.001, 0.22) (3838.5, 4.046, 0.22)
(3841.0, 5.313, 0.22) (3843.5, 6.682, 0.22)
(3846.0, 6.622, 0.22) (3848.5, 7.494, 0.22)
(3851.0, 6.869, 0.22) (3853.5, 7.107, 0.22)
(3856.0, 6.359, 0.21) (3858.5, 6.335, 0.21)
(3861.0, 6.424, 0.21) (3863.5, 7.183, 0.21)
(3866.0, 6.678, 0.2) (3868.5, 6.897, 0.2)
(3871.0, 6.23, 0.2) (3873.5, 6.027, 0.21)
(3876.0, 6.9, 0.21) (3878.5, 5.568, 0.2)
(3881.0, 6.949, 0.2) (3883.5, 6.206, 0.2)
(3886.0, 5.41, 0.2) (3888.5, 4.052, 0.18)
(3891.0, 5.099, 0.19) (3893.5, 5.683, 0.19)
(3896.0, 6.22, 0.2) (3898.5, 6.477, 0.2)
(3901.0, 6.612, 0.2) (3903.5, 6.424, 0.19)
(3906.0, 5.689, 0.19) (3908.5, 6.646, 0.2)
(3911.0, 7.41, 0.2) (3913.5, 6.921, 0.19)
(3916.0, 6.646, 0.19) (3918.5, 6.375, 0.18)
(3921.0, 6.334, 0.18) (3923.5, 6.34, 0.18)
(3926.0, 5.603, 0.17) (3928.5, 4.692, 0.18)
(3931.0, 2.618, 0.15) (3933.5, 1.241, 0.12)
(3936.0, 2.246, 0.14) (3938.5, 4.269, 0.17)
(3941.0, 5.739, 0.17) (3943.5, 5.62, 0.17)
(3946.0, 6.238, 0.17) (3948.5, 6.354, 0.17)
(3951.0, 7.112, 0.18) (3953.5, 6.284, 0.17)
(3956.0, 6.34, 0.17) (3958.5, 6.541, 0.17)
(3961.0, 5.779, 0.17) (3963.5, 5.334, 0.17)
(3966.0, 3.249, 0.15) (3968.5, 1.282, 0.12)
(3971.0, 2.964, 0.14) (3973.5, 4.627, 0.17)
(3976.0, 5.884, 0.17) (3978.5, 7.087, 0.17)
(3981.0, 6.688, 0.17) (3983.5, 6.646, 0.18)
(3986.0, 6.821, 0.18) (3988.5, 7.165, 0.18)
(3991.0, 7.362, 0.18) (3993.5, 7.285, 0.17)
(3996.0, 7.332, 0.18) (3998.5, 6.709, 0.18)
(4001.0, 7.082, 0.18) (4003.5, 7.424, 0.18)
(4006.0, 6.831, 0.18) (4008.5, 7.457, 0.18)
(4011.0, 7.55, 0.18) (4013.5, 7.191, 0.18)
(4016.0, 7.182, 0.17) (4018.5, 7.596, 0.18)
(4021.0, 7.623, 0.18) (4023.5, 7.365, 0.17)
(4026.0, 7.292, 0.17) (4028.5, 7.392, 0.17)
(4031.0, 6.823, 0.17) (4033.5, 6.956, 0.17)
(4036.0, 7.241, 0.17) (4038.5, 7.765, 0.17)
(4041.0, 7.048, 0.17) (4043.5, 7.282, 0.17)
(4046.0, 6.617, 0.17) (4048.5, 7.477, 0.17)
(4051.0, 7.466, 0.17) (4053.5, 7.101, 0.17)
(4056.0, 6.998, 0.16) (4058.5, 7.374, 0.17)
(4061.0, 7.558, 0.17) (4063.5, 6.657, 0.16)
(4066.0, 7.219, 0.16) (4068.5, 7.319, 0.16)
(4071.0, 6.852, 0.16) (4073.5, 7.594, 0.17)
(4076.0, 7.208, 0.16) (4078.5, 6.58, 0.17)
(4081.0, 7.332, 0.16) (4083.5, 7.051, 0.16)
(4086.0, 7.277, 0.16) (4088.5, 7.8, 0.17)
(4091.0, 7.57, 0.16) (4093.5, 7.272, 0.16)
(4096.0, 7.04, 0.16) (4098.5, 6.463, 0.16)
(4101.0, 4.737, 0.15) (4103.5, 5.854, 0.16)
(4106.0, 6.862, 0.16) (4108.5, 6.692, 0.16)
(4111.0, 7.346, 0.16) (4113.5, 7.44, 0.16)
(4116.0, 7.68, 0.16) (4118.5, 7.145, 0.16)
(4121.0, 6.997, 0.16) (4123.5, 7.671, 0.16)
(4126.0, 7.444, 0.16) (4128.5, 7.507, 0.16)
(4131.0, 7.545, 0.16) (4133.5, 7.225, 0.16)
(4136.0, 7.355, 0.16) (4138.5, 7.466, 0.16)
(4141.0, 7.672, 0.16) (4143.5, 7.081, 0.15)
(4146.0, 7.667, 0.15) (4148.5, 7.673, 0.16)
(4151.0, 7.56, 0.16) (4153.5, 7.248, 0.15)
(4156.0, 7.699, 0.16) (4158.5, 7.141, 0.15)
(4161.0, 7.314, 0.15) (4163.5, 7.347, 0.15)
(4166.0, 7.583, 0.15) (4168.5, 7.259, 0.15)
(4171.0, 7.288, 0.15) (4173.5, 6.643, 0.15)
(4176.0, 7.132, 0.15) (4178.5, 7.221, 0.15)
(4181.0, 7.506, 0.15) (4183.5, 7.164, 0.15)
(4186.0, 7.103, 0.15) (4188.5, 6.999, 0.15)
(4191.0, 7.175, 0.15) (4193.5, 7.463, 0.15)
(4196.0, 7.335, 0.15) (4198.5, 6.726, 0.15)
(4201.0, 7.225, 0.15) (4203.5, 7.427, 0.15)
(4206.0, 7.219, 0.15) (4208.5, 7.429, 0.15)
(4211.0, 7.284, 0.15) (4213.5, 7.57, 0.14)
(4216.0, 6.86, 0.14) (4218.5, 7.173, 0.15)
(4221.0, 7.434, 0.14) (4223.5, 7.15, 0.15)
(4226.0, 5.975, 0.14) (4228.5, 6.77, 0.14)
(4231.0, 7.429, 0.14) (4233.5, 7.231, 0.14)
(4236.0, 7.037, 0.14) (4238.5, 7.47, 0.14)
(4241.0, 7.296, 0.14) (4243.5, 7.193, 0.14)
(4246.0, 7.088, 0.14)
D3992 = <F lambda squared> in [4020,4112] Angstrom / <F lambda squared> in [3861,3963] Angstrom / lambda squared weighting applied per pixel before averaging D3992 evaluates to 1.31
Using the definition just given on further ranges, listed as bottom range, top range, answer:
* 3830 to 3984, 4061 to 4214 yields 1.42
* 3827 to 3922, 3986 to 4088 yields 1.28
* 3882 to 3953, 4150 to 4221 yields 1.48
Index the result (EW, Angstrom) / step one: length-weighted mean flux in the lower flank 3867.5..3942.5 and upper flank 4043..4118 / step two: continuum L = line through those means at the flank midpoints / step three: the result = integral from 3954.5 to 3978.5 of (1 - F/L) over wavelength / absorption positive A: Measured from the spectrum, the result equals 5.2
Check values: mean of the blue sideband 5.65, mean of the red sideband 7.06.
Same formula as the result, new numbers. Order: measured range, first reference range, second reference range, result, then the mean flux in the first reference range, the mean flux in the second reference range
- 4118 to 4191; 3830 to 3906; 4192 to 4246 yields -3.9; 6.03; 7.17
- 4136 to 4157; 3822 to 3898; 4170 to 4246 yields -1.7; 5.94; 7.16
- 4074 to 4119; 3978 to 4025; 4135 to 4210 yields 1.7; 7.18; 7.3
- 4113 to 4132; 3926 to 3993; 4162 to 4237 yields -2.5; 5.27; 7.17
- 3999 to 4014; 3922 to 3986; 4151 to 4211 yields -4.3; 5.11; 7.25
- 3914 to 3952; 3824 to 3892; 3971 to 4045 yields 7.5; 5.94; 6.99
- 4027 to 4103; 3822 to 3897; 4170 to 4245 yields -4.9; 5.94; 7.16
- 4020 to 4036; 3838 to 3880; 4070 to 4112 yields -1.1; 6.44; 6.91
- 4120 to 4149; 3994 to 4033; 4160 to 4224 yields -0.8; 7.25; 7.23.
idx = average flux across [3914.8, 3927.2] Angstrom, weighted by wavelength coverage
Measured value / 6.26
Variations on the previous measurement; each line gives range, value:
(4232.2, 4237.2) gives 7.14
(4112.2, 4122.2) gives 7.32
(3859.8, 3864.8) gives 6.81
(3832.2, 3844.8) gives 4.84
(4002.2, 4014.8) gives 7.29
